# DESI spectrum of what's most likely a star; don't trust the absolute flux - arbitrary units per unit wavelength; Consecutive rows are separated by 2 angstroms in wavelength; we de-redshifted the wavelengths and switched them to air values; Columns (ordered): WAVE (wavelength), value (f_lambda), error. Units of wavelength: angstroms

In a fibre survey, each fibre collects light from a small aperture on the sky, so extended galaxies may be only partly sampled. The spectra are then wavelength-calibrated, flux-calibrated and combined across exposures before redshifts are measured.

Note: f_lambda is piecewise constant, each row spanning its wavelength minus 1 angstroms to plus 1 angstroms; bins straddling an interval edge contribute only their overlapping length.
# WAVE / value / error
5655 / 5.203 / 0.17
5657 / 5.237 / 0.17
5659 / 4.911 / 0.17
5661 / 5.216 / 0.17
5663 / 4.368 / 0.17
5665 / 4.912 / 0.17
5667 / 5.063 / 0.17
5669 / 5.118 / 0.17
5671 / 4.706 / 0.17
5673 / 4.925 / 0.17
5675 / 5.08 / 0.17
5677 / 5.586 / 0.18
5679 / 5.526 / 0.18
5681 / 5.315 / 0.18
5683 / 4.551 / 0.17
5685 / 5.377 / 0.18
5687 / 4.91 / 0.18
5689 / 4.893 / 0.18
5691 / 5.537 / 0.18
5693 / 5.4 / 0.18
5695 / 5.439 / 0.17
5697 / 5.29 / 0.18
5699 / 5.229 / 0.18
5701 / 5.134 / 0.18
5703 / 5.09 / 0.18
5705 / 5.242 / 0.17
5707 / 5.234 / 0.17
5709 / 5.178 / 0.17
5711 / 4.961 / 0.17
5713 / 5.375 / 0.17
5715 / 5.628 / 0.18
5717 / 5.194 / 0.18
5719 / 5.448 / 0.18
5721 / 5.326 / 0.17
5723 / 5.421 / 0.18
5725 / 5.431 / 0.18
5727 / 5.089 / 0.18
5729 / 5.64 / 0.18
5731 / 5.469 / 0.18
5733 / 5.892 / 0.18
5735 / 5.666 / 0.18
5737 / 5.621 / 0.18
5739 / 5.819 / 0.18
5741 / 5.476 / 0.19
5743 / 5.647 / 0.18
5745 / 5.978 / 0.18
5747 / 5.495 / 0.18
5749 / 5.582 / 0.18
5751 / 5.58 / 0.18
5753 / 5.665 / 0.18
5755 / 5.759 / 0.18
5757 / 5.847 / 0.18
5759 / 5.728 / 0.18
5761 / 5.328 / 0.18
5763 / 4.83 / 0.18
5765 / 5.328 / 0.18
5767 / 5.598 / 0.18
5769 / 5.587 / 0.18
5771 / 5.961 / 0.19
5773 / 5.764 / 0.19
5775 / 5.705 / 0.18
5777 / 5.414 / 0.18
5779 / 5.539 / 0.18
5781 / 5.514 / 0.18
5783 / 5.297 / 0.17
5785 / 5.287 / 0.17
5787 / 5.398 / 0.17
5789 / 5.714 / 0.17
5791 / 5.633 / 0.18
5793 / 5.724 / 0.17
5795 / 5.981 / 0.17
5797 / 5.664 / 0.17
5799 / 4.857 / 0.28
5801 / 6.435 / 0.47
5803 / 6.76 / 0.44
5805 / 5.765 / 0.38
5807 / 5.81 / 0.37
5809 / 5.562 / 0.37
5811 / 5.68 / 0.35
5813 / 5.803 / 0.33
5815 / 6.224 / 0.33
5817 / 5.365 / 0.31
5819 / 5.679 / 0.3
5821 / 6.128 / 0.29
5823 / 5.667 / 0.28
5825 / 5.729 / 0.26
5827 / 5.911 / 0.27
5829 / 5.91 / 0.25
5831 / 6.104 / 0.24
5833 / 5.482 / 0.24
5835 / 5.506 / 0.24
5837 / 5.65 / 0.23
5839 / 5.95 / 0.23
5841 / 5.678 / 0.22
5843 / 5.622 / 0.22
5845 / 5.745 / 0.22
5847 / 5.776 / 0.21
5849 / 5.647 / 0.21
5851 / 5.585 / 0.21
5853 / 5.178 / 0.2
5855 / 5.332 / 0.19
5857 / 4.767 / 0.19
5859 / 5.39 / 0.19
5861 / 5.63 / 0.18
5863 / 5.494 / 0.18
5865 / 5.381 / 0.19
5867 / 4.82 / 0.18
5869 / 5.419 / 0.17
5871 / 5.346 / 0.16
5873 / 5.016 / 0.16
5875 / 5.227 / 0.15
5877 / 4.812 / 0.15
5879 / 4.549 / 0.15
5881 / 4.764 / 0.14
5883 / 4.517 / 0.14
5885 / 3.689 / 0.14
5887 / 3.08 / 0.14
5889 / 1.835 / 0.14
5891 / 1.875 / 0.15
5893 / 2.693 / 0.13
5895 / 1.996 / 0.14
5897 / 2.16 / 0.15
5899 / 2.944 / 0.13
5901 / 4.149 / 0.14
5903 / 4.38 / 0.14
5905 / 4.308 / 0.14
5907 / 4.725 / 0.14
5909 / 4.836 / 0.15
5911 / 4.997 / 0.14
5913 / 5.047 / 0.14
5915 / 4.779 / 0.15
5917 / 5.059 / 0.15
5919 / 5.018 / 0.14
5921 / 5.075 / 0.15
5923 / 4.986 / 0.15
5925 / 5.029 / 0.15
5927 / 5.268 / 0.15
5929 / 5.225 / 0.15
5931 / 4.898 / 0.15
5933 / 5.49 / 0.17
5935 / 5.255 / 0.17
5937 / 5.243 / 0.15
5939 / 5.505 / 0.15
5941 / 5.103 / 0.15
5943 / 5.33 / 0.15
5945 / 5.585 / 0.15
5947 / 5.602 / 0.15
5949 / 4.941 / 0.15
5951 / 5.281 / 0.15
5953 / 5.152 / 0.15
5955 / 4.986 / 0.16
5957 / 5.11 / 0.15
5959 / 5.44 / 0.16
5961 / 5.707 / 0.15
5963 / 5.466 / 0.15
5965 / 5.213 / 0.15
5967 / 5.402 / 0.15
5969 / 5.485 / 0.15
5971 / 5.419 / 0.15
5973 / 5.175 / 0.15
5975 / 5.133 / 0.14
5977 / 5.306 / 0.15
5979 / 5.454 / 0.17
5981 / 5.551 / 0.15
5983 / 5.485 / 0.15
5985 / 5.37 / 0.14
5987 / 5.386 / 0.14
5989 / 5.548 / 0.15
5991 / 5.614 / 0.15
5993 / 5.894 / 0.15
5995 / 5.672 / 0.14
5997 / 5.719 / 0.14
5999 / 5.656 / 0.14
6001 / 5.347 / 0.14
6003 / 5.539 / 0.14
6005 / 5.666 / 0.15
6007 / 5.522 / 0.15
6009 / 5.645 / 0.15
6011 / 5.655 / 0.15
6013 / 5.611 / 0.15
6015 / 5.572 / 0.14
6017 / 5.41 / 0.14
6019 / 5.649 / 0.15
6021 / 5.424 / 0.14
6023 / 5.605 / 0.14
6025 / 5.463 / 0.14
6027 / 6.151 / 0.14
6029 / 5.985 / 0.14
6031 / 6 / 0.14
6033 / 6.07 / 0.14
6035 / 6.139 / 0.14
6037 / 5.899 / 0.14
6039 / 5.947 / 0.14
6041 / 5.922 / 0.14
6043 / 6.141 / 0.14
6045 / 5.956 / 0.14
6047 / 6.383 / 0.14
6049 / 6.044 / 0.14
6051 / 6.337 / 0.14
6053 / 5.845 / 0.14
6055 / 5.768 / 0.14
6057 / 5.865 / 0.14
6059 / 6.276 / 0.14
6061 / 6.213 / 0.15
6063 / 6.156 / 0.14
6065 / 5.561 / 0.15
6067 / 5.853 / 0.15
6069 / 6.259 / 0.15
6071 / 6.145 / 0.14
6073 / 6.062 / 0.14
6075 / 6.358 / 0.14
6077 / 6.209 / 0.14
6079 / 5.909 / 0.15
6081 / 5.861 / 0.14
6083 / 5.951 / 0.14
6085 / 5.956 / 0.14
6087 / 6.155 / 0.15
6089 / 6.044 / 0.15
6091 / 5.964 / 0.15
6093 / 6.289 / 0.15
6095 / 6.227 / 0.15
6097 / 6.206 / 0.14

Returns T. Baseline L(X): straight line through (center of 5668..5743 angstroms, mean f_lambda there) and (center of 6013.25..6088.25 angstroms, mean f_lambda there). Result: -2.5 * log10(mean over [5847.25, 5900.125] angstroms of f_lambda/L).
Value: 0.27 mag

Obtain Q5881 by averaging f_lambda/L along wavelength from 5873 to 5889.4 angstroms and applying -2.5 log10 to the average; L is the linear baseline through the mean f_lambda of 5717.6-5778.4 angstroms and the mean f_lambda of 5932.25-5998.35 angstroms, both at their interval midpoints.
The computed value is 0.29 mag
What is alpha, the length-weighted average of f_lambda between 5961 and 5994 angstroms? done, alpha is 5.44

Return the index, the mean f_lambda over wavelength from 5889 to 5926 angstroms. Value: 4.05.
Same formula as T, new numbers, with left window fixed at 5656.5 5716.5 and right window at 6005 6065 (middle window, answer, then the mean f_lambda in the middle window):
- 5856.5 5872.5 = 0.05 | 5.29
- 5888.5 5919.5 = 0.42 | 3.81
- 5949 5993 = 0.07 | 5.37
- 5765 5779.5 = -0.06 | 5.63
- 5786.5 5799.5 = -0.05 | 5.6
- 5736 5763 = -0.07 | 5.63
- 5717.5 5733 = -0.04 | 5.43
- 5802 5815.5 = -0.10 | 5.93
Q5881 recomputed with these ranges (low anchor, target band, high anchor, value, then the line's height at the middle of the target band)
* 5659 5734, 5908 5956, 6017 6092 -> 0.113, 5.72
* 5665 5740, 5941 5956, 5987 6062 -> 0.085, 5.69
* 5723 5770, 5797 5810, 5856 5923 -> -0.152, 5.09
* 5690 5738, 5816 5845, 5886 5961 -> -0.167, 4.92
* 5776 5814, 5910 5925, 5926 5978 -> 0.080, 5.38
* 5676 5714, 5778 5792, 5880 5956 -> -0.115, 4.93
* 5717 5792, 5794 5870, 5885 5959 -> -0.118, 5.08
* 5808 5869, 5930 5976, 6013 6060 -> 0.094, 5.78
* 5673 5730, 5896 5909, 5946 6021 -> 0.365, 5.4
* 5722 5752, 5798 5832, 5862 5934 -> -0.166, 5.02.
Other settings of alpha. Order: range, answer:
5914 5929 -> 5.04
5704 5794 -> 5.51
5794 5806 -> 5.91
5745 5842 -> 5.68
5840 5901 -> 4.53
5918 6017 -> 5.38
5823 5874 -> 5.53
